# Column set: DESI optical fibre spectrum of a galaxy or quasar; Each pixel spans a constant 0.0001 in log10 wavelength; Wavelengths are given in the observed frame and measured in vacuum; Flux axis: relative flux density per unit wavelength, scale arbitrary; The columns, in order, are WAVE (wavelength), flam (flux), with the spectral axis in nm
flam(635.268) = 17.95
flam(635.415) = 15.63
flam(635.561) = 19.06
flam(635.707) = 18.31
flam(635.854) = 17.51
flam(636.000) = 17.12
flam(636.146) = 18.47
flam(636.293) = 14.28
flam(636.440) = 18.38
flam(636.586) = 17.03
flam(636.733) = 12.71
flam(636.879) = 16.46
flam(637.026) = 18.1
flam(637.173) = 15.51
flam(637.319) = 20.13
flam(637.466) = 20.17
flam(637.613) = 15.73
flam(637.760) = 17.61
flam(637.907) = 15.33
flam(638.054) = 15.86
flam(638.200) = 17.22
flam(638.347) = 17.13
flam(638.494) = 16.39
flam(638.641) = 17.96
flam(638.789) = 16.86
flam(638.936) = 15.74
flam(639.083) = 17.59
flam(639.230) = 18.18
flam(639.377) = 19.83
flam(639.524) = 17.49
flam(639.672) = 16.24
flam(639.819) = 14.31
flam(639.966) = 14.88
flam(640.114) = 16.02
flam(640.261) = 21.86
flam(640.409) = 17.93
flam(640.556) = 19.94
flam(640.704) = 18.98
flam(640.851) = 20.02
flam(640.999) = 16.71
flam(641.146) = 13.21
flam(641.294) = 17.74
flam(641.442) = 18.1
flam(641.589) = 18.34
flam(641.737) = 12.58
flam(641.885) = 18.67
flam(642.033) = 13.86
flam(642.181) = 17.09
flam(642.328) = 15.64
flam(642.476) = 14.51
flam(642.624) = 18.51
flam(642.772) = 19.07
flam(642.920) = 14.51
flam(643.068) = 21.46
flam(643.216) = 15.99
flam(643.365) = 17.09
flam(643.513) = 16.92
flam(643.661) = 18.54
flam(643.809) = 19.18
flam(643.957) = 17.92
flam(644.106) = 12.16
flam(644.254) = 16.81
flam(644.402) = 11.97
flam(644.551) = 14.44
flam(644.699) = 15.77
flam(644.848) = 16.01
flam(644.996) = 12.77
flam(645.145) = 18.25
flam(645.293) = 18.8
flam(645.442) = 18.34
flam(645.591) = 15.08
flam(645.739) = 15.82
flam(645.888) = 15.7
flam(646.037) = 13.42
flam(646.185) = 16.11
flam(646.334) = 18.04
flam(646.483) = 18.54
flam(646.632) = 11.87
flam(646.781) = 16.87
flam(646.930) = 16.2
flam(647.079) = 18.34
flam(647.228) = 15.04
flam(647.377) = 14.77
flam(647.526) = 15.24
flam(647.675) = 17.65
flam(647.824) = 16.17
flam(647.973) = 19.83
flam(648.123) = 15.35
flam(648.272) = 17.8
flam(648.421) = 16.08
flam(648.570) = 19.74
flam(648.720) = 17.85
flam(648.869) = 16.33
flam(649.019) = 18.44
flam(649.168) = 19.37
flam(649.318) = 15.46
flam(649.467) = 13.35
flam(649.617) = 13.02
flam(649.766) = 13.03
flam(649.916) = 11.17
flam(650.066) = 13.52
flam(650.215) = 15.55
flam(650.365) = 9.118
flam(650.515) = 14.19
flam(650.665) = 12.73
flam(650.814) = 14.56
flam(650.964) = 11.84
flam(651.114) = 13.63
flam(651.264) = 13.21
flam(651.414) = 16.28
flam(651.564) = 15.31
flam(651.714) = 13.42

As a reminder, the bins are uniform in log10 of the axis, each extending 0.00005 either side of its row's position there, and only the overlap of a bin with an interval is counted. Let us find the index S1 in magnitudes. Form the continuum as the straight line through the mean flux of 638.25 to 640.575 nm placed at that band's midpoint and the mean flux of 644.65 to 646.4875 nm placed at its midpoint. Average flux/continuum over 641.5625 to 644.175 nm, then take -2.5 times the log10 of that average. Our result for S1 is 0.00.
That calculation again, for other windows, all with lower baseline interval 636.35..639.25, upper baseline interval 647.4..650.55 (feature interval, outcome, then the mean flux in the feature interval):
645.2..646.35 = -0.02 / 16.4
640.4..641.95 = -0.06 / 17.5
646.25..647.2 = -0.04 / 16.5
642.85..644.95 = 0.00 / 16.3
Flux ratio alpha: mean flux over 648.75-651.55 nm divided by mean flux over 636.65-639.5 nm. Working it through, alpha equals 0.83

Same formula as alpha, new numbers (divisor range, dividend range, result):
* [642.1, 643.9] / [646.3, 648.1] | 0.95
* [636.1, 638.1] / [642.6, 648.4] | 0.98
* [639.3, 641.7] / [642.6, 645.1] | 0.94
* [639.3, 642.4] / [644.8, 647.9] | 0.94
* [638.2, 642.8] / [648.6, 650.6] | 0.86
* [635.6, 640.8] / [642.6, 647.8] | 0.95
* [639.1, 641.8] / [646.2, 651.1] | 0.89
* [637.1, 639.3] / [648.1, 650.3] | 0.92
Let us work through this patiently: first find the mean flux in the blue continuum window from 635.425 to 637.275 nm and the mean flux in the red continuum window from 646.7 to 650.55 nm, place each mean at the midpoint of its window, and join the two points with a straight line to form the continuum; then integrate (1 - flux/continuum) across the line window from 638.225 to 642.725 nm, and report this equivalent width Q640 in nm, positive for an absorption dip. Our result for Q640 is -0.15 nm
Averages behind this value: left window 16.9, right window 15.8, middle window 17.1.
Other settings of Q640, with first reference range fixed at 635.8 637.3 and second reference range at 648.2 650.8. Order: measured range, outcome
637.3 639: -0.06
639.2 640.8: -0.15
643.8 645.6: -0.02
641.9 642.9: -0.03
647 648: -0.08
